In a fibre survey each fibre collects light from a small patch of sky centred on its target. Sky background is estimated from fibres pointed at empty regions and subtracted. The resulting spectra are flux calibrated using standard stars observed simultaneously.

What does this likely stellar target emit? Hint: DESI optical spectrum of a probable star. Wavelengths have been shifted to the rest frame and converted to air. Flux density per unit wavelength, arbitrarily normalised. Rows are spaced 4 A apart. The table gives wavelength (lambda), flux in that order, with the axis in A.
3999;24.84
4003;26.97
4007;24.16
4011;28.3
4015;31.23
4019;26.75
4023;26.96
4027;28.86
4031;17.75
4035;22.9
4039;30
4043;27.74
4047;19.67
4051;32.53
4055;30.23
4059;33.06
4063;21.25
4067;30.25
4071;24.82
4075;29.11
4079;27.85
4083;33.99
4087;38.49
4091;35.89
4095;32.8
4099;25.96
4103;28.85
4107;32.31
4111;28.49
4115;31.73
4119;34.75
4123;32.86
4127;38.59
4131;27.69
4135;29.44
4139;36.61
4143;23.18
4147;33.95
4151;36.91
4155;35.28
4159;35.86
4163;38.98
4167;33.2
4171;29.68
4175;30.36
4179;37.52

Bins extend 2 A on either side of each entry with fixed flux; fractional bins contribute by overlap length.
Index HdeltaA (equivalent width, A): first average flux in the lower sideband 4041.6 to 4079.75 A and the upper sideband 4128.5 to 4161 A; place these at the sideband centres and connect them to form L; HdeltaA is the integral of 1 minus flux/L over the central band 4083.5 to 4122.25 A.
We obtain -2.9 A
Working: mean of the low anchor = 27.6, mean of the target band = 32.2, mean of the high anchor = 32.5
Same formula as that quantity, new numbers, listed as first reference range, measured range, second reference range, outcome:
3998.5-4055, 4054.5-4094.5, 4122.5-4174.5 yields -2.0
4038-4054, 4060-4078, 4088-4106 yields 1.5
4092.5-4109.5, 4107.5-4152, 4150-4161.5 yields 1.5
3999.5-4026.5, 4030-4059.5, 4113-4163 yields 2.2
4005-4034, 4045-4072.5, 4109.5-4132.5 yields 1.1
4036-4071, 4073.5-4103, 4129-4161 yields -2.3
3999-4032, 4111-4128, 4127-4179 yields -1.1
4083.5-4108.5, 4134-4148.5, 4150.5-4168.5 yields 1.8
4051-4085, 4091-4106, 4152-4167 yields 0.5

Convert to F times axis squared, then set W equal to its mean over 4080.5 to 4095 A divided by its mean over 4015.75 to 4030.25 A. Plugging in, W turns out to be 1.35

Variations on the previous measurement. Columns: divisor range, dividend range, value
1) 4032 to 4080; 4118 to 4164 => 1.28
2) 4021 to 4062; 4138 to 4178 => 1.32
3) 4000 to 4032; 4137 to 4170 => 1.37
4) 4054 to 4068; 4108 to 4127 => 1.18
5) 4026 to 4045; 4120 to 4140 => 1.37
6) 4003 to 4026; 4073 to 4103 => 1.20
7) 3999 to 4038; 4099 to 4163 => 1.32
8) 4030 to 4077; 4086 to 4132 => 1.24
